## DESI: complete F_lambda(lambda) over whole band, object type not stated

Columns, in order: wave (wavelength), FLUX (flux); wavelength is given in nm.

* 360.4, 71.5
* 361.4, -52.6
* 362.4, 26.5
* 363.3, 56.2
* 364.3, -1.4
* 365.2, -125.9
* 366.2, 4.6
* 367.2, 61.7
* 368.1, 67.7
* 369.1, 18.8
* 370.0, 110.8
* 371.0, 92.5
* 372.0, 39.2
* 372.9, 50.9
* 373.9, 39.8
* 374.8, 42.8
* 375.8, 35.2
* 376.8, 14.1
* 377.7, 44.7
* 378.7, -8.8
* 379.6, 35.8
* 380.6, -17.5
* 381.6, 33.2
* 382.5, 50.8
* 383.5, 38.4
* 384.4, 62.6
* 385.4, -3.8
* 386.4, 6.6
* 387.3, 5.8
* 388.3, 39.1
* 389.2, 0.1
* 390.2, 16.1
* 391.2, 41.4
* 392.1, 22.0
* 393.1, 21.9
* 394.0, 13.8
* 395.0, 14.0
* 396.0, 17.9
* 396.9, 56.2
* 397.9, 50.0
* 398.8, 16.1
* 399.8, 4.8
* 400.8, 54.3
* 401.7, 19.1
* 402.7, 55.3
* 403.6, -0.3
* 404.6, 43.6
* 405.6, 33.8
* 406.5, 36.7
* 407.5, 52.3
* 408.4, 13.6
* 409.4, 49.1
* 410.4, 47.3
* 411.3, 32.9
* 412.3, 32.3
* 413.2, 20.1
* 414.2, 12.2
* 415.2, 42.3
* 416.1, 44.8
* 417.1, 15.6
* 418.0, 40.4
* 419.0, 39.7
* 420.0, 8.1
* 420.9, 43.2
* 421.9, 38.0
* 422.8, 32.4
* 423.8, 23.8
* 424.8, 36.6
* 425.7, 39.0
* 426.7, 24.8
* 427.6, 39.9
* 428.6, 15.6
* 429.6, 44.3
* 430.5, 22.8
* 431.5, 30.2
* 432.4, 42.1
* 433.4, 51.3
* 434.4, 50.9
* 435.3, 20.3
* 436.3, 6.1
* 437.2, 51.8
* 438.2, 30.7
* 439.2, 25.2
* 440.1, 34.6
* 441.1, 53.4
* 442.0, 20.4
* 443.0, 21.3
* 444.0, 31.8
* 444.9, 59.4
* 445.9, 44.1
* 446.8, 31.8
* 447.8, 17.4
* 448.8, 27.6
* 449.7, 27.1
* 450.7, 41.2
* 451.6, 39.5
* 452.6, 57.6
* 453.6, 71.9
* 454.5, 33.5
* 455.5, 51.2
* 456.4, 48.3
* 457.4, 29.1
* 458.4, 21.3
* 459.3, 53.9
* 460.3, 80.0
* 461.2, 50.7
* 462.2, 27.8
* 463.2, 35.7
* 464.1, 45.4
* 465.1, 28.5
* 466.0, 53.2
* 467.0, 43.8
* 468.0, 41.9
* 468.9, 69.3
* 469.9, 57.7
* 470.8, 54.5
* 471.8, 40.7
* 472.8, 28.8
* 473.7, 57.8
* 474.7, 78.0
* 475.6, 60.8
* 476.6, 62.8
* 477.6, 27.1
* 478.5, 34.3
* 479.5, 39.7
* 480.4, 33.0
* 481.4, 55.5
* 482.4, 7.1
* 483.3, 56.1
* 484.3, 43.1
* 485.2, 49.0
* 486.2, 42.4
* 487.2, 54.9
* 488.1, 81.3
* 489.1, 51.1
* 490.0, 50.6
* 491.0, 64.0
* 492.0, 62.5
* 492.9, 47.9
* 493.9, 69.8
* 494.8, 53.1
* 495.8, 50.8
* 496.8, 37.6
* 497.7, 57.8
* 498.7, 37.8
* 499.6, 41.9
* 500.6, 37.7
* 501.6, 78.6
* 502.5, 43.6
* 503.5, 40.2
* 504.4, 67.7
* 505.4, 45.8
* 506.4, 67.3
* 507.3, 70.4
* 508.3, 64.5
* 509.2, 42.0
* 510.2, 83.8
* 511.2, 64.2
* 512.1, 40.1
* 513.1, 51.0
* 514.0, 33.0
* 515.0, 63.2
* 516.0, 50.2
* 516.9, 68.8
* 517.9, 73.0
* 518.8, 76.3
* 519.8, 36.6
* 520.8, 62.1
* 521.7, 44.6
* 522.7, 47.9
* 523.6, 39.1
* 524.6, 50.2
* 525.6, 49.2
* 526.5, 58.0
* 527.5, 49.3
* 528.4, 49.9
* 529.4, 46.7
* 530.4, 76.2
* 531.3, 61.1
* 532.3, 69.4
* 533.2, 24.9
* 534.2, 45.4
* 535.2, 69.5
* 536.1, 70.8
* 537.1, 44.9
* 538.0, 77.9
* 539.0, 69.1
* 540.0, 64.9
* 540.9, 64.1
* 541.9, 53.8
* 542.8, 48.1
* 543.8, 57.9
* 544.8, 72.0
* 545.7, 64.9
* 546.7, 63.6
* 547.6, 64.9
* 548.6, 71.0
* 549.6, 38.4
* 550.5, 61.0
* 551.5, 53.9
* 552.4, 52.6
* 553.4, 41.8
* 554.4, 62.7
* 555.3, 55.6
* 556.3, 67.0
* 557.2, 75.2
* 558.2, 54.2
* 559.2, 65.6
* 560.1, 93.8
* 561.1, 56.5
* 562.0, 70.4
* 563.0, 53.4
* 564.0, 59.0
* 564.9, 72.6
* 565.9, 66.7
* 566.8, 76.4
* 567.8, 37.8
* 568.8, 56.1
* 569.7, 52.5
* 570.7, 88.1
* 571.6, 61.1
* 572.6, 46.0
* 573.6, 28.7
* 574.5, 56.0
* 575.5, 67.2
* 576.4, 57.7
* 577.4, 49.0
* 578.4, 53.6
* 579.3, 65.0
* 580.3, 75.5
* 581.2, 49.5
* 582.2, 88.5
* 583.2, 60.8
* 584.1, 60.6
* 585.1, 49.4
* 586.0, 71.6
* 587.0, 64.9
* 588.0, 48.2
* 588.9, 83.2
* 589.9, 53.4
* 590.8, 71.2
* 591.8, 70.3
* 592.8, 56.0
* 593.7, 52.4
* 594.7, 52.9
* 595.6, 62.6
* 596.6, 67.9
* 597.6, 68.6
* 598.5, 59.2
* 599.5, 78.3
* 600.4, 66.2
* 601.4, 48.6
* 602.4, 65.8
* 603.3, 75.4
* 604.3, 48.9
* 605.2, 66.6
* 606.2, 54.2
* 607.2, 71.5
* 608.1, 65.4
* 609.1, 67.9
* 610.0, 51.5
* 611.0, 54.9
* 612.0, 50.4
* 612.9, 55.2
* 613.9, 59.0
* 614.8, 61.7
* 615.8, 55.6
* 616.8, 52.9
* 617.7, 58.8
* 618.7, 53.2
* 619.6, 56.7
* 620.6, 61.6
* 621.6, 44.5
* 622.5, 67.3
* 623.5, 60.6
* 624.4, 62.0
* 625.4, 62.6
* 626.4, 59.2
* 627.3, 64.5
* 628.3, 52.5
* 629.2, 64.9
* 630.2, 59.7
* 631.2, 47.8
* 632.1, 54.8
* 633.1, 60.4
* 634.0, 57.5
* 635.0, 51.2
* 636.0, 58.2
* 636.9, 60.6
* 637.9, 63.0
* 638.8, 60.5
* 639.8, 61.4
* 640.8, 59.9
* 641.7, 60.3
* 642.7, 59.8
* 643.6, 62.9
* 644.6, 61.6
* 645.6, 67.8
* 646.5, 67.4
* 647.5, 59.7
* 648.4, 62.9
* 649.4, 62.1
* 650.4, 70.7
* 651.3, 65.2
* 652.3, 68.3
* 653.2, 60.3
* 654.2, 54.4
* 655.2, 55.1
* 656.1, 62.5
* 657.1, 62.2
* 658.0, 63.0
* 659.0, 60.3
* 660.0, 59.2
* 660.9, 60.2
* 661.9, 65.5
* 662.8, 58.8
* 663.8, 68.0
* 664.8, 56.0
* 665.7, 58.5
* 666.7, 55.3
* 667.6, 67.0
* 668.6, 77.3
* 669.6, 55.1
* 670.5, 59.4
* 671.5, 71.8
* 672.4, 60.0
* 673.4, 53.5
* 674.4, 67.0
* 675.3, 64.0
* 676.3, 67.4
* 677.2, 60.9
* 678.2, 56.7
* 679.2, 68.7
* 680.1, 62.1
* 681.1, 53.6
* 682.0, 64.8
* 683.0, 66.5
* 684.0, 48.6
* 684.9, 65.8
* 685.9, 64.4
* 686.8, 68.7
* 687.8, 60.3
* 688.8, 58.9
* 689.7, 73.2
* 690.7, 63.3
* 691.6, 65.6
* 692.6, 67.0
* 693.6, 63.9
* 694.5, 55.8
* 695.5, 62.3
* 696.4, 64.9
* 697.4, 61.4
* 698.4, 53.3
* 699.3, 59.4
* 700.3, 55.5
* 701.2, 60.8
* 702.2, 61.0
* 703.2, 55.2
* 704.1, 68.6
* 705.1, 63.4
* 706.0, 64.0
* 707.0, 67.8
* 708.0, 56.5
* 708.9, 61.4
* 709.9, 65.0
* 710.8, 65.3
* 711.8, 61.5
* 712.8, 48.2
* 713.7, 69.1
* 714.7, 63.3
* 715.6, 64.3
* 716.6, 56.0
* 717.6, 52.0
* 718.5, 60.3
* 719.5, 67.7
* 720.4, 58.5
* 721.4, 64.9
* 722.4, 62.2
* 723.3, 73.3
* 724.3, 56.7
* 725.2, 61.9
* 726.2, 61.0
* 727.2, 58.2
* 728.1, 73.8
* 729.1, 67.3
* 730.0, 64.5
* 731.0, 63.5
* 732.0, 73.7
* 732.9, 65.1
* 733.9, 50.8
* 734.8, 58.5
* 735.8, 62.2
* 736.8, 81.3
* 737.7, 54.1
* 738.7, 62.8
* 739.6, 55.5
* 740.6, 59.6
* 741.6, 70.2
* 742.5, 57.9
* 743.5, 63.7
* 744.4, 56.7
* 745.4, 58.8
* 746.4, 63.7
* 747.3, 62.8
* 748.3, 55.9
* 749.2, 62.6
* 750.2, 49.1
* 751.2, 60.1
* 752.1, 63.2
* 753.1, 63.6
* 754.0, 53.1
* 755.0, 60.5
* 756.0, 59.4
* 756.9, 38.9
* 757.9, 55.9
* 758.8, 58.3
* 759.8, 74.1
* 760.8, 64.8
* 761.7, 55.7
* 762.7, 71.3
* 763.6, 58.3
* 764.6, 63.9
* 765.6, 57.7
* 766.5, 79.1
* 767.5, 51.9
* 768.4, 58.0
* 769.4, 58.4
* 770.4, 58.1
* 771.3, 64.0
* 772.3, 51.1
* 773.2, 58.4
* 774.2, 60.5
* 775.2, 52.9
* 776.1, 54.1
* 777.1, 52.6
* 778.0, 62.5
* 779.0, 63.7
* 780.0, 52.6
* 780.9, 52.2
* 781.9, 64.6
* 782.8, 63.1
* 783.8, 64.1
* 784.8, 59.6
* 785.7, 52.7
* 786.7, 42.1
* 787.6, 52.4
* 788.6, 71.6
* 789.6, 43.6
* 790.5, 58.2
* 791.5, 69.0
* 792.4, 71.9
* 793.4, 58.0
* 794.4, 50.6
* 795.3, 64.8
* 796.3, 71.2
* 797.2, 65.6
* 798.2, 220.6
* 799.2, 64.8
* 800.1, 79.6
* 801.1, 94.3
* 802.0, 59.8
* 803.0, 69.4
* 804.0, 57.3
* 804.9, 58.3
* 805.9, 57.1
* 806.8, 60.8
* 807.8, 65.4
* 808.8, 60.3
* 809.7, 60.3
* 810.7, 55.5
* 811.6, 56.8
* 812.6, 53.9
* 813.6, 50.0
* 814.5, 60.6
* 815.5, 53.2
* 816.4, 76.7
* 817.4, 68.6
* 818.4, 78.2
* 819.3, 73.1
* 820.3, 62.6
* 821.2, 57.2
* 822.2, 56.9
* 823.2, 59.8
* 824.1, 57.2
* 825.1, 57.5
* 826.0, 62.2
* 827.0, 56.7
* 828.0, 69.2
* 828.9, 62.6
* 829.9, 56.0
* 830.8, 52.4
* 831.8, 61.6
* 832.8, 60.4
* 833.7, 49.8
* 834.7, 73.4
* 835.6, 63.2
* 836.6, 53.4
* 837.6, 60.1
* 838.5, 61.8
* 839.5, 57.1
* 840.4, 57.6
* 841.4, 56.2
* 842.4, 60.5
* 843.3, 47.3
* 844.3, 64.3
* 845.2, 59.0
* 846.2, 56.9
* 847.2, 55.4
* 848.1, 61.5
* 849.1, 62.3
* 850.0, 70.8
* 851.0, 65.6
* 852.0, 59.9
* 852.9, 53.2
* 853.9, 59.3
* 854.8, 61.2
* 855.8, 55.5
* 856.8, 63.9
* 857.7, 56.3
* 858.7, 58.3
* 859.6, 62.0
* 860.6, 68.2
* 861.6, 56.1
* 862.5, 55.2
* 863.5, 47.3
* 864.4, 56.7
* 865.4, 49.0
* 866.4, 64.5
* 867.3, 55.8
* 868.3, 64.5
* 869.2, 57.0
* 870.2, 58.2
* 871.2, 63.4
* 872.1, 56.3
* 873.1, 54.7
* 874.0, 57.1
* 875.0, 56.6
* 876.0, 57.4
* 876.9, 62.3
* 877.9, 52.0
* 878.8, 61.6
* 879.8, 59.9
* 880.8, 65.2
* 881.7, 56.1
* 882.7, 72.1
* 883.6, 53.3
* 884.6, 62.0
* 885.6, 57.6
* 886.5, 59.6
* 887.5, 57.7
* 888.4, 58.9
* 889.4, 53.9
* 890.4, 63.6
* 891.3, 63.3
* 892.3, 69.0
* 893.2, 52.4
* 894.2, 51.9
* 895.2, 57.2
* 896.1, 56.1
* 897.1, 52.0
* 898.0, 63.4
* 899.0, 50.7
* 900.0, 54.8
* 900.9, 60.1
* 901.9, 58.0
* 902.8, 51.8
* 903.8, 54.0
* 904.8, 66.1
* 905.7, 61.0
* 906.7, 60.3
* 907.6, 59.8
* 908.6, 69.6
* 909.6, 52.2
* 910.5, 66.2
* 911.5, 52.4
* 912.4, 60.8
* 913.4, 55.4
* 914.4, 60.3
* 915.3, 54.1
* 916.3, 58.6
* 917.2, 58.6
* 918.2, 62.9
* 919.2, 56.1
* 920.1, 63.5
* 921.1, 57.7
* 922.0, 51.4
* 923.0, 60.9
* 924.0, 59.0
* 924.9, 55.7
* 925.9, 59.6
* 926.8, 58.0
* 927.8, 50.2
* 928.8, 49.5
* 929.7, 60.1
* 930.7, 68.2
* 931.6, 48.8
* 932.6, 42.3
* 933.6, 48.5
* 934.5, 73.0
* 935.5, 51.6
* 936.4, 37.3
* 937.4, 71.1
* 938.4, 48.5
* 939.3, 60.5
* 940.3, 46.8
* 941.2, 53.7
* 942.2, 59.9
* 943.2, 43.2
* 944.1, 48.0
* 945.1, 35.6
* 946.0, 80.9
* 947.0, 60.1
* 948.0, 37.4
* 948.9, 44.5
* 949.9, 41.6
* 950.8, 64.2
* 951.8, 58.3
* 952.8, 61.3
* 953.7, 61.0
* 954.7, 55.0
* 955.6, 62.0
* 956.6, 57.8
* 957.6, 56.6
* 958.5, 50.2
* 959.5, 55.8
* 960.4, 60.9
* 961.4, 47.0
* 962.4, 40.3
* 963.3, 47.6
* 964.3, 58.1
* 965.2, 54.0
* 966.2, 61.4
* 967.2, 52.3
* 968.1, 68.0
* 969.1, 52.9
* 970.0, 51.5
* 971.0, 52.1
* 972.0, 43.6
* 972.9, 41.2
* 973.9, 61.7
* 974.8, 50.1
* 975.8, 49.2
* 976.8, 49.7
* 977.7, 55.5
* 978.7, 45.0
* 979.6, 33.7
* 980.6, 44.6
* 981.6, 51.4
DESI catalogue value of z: 0.216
